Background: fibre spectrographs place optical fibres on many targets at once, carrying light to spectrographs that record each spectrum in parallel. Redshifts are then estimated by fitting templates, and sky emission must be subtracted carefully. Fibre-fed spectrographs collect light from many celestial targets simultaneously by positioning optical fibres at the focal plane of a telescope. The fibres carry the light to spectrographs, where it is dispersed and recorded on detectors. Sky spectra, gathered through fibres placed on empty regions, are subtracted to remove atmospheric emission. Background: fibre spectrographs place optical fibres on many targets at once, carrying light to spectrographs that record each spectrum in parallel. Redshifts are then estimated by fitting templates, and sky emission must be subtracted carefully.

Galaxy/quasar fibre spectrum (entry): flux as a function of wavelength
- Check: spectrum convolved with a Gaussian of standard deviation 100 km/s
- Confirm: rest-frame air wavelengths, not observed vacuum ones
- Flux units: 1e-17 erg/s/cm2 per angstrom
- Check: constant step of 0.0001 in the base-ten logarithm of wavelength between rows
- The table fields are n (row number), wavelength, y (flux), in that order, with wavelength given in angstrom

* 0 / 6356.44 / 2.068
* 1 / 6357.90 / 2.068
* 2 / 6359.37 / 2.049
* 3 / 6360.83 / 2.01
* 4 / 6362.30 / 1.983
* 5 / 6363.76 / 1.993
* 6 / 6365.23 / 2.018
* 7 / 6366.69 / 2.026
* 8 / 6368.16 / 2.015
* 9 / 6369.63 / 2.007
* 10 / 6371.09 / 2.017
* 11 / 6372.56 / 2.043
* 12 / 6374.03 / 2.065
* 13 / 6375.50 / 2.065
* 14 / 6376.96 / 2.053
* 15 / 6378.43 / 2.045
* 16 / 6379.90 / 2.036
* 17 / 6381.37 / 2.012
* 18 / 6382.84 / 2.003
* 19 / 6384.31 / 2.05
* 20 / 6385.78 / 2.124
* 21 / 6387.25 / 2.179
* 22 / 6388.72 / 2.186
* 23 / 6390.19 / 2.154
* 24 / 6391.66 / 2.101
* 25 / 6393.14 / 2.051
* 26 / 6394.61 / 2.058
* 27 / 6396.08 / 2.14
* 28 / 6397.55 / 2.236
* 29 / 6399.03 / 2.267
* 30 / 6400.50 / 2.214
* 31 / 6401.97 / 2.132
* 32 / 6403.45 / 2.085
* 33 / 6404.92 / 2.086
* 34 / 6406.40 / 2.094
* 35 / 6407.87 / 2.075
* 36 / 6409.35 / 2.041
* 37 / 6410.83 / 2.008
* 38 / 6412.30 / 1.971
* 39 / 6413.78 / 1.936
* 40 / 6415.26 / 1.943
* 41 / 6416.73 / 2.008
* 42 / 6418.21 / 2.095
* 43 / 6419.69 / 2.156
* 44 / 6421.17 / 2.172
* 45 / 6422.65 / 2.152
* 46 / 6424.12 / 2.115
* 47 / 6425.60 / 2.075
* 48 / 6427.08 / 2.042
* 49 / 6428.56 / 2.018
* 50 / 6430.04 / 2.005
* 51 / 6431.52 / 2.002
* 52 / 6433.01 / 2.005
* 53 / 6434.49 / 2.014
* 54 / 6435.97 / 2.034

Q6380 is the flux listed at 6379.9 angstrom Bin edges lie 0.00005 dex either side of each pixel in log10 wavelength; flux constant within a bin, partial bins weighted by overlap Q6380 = 2.036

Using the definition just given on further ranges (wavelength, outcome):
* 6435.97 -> 2.034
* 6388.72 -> 2.186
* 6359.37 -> 2.049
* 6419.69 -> 2.156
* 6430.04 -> 2.005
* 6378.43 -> 2.045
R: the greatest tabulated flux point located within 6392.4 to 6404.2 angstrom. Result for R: 2.267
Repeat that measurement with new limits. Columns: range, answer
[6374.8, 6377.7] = 2.065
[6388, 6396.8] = 2.186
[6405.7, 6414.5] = 2.094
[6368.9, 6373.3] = 2.043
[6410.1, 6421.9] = 2.172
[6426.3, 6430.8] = 2.042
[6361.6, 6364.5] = 1.993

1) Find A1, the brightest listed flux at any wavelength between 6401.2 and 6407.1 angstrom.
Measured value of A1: 2.132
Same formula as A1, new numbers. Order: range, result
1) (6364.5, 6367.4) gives 2.026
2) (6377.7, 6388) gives 2.179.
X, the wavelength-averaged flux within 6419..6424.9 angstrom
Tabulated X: 2.15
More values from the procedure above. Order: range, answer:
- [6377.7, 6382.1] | 2.03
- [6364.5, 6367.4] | 2.03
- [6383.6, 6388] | 2.12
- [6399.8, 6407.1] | 2.12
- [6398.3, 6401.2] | 2.24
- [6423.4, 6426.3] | 2.09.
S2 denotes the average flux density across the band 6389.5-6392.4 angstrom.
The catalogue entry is 2.13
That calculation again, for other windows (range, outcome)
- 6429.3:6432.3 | 2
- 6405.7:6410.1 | 2.07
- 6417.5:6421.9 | 2.14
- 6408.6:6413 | 2.01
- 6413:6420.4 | 2.03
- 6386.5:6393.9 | 2.13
